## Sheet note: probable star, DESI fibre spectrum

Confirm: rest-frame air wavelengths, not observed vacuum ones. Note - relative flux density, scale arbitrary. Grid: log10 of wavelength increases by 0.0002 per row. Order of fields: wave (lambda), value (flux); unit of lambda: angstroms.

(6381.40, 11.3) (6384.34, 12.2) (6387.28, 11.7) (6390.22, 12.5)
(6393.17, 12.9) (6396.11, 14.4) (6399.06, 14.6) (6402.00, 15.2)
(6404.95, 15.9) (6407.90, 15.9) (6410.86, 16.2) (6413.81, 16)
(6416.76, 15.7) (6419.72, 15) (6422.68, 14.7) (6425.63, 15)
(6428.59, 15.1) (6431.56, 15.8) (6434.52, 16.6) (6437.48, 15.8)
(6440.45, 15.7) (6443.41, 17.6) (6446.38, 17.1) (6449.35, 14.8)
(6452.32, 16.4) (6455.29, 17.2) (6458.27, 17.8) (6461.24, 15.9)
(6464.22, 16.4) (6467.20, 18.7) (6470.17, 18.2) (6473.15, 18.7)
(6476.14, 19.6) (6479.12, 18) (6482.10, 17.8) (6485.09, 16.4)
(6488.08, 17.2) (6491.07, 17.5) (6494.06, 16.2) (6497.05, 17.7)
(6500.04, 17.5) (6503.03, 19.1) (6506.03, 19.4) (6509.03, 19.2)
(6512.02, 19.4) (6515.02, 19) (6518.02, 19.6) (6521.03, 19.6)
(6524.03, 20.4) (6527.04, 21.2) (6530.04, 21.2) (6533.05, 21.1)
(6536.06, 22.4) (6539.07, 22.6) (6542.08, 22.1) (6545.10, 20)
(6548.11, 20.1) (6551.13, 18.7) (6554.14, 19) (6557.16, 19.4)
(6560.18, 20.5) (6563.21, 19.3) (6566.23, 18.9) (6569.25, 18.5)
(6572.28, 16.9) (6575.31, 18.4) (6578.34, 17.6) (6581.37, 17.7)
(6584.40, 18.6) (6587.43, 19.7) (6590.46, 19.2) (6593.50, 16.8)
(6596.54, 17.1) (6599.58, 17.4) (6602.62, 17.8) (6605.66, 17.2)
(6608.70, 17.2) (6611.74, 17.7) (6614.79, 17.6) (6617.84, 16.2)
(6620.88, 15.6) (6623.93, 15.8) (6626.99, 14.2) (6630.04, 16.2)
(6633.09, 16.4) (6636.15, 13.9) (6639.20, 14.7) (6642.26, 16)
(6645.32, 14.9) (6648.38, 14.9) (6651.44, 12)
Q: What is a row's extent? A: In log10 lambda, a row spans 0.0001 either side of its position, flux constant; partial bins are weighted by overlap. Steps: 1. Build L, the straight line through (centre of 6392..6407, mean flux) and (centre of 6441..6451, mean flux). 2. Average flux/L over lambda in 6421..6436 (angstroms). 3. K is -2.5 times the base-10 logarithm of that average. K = 0.02 mag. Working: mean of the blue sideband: 14.7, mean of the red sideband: 16.4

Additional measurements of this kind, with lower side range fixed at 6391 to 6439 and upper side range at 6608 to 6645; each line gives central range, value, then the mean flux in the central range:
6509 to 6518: -0.23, 19.3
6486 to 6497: -0.10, 17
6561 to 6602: -0.16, 18.2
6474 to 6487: -0.16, 18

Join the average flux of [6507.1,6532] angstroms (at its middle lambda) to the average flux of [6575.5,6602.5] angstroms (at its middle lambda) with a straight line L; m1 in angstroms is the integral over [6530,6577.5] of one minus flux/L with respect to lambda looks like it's -2.11 angstroms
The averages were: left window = 20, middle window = 19.9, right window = 18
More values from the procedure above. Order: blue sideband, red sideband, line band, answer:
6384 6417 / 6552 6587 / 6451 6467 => -1.0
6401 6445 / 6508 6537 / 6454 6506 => 1.8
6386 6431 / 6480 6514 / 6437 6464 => -0.4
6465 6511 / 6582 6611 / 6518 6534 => -2.3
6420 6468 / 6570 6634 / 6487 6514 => -2.6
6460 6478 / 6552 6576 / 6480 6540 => -2.7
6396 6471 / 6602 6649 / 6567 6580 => -1.5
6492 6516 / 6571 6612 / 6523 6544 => -3.9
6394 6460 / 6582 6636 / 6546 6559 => -2.1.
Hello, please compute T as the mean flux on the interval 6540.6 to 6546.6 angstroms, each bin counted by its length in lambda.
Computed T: 21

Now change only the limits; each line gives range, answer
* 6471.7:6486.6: 18.1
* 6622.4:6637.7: 15.3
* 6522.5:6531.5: 20.9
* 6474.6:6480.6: 18.8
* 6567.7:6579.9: 17.8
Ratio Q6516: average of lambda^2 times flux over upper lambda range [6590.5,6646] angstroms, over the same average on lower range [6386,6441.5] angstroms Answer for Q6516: 1.16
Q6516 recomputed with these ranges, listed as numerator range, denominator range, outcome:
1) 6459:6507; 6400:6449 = 1.14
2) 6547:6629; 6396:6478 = 1.15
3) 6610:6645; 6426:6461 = 1.03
